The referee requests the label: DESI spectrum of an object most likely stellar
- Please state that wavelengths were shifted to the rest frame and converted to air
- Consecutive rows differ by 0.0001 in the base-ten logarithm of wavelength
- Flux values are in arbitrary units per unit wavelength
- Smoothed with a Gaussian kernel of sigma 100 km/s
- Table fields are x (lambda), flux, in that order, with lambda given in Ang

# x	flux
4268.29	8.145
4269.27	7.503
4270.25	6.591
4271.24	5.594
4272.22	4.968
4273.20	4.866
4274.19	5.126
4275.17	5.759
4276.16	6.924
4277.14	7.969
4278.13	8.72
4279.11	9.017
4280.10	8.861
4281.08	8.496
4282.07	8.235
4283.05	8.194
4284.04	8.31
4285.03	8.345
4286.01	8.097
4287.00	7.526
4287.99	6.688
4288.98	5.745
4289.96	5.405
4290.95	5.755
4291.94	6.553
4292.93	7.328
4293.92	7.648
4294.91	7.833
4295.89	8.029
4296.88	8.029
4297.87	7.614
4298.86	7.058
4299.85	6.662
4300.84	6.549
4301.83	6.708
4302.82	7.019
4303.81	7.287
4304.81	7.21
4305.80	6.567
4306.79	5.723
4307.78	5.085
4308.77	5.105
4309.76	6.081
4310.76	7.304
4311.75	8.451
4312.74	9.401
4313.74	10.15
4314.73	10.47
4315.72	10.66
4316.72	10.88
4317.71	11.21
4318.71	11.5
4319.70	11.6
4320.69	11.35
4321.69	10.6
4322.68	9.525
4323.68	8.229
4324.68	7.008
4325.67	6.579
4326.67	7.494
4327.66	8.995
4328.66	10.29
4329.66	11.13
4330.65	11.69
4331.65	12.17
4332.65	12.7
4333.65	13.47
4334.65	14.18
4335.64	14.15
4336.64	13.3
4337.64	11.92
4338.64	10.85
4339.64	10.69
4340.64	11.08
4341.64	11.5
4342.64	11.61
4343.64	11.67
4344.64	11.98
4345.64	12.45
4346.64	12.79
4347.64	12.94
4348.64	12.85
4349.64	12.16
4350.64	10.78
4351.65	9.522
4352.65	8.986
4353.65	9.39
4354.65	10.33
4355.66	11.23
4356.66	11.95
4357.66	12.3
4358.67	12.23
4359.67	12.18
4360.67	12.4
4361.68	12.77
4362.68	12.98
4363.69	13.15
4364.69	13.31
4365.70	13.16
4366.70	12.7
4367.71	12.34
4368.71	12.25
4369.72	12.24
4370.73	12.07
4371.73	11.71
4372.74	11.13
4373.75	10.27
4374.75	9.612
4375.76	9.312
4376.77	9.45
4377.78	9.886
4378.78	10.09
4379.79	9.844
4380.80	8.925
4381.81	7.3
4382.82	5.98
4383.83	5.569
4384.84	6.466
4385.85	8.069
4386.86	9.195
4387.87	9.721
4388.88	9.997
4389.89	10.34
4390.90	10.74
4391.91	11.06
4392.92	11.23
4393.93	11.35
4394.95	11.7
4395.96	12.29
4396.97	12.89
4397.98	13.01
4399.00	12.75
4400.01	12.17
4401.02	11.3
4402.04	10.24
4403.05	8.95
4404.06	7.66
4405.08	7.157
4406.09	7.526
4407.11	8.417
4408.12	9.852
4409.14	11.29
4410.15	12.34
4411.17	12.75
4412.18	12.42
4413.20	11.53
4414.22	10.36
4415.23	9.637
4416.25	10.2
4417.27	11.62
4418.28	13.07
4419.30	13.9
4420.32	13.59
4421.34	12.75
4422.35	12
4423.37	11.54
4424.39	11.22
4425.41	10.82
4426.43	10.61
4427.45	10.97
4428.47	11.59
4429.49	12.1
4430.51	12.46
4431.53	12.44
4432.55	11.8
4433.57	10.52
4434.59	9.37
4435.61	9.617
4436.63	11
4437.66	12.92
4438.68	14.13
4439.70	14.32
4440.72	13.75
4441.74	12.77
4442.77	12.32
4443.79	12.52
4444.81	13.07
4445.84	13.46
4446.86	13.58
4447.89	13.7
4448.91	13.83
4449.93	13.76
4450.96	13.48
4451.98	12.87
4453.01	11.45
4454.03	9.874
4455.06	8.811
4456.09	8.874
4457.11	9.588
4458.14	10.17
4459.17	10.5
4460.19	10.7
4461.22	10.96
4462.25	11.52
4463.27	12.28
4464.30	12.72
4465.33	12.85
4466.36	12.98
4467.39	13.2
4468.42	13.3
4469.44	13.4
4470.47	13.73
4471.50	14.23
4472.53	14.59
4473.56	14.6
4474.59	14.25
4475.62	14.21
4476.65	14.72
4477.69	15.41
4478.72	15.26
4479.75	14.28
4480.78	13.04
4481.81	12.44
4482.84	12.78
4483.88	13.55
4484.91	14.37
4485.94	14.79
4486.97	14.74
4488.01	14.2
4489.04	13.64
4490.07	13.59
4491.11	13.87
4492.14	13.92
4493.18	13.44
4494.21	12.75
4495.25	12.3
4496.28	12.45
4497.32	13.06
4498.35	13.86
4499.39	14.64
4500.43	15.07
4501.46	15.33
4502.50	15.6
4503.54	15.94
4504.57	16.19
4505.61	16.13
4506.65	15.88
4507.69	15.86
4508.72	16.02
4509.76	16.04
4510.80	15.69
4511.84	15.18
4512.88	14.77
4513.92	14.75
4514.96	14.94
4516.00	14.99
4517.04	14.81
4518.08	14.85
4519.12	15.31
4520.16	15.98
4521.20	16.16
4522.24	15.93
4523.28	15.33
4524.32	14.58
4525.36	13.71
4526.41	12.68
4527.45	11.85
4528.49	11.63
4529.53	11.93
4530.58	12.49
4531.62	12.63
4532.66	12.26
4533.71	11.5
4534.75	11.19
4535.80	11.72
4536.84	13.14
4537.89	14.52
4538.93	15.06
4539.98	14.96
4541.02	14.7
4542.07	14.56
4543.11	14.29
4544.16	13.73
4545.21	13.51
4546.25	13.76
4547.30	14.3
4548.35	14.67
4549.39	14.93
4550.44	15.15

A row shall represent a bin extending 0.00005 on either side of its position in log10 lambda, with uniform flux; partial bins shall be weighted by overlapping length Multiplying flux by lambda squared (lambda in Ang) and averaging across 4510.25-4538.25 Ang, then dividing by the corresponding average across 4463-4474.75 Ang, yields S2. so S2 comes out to 1.05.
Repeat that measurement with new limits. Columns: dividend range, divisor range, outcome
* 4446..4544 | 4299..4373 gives 1.39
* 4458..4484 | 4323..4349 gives 1.24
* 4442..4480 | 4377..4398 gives 1.35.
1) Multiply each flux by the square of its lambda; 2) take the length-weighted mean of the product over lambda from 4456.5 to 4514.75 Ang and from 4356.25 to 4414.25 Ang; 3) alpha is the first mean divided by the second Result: 1.4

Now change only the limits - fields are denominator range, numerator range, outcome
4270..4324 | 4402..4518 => 1.78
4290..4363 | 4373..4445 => 1.14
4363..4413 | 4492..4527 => 1.49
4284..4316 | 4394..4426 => 1.61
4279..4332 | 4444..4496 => 1.70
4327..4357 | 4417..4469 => 1.09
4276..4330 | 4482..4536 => 1.92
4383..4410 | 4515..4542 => 1.46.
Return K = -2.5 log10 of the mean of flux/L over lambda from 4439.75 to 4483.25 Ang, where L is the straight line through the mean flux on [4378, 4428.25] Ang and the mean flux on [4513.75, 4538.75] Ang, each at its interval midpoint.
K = -0.07 mag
